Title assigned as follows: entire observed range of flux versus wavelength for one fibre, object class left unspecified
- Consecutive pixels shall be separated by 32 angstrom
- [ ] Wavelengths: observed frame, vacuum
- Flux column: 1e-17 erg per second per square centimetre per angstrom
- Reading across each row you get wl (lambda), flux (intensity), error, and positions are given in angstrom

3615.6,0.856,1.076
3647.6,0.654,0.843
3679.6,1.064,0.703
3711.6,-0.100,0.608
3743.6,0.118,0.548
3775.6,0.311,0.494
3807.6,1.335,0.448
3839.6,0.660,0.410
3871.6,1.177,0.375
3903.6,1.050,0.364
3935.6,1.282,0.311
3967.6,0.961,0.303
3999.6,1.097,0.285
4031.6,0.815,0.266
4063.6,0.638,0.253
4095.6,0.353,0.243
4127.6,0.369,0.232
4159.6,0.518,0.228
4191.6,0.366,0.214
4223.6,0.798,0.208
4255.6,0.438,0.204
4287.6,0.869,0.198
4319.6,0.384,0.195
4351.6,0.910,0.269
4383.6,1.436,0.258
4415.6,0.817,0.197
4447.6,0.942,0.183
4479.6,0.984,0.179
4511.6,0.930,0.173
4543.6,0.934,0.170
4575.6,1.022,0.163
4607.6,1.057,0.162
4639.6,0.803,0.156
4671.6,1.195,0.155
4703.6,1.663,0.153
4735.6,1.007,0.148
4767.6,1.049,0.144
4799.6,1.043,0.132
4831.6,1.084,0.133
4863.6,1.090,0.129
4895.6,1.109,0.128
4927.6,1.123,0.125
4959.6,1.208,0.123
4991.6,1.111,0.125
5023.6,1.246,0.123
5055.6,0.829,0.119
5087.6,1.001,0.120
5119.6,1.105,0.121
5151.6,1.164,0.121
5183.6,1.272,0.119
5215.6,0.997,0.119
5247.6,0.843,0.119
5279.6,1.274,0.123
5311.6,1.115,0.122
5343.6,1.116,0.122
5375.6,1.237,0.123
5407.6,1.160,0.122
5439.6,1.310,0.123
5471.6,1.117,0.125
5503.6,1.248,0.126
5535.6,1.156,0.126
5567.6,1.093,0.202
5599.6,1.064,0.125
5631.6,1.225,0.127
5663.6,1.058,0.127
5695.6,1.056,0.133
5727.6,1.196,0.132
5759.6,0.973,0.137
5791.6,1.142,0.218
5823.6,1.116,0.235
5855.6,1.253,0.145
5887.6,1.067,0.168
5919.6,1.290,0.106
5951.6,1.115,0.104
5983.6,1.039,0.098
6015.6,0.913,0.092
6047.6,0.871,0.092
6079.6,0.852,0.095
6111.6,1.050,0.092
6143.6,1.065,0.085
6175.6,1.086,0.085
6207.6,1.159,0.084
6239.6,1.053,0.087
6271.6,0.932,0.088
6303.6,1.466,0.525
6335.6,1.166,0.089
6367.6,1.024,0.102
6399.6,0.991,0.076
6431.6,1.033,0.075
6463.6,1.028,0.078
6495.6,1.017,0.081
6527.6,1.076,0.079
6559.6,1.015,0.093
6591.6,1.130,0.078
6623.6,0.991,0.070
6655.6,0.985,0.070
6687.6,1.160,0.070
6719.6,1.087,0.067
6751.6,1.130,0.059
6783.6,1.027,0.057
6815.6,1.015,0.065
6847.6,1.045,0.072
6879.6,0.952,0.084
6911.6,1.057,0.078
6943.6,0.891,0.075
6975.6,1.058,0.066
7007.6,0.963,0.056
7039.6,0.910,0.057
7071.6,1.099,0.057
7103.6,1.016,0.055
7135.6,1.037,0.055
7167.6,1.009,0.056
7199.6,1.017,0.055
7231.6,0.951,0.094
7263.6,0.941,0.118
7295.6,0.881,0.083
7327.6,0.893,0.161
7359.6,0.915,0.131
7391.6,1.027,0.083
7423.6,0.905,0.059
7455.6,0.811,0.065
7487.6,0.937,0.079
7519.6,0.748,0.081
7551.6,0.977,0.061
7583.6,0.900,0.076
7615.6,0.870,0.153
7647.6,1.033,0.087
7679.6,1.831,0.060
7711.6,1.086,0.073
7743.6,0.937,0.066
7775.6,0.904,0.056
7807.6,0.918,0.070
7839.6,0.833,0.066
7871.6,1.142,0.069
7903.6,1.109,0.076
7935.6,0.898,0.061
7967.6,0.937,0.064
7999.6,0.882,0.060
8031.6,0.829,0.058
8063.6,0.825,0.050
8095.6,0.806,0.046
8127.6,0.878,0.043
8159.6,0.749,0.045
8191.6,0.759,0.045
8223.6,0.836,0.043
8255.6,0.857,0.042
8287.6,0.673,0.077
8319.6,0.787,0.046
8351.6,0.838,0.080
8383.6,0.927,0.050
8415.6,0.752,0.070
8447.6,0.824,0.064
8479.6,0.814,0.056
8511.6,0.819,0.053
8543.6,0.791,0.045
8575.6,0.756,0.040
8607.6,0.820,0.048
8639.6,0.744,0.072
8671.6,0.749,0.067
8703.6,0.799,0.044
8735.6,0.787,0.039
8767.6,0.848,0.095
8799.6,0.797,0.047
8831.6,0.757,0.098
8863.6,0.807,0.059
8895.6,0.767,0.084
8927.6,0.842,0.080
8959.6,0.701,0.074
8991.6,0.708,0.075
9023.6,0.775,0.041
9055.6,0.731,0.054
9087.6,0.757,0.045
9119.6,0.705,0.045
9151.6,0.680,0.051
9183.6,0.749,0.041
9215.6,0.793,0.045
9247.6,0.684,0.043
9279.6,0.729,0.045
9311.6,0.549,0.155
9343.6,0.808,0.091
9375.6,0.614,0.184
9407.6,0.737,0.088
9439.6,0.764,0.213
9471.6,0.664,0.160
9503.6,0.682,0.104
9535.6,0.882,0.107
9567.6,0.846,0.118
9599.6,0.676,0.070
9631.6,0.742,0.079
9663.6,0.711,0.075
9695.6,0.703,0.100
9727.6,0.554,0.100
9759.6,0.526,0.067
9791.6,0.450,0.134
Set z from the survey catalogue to 0.172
